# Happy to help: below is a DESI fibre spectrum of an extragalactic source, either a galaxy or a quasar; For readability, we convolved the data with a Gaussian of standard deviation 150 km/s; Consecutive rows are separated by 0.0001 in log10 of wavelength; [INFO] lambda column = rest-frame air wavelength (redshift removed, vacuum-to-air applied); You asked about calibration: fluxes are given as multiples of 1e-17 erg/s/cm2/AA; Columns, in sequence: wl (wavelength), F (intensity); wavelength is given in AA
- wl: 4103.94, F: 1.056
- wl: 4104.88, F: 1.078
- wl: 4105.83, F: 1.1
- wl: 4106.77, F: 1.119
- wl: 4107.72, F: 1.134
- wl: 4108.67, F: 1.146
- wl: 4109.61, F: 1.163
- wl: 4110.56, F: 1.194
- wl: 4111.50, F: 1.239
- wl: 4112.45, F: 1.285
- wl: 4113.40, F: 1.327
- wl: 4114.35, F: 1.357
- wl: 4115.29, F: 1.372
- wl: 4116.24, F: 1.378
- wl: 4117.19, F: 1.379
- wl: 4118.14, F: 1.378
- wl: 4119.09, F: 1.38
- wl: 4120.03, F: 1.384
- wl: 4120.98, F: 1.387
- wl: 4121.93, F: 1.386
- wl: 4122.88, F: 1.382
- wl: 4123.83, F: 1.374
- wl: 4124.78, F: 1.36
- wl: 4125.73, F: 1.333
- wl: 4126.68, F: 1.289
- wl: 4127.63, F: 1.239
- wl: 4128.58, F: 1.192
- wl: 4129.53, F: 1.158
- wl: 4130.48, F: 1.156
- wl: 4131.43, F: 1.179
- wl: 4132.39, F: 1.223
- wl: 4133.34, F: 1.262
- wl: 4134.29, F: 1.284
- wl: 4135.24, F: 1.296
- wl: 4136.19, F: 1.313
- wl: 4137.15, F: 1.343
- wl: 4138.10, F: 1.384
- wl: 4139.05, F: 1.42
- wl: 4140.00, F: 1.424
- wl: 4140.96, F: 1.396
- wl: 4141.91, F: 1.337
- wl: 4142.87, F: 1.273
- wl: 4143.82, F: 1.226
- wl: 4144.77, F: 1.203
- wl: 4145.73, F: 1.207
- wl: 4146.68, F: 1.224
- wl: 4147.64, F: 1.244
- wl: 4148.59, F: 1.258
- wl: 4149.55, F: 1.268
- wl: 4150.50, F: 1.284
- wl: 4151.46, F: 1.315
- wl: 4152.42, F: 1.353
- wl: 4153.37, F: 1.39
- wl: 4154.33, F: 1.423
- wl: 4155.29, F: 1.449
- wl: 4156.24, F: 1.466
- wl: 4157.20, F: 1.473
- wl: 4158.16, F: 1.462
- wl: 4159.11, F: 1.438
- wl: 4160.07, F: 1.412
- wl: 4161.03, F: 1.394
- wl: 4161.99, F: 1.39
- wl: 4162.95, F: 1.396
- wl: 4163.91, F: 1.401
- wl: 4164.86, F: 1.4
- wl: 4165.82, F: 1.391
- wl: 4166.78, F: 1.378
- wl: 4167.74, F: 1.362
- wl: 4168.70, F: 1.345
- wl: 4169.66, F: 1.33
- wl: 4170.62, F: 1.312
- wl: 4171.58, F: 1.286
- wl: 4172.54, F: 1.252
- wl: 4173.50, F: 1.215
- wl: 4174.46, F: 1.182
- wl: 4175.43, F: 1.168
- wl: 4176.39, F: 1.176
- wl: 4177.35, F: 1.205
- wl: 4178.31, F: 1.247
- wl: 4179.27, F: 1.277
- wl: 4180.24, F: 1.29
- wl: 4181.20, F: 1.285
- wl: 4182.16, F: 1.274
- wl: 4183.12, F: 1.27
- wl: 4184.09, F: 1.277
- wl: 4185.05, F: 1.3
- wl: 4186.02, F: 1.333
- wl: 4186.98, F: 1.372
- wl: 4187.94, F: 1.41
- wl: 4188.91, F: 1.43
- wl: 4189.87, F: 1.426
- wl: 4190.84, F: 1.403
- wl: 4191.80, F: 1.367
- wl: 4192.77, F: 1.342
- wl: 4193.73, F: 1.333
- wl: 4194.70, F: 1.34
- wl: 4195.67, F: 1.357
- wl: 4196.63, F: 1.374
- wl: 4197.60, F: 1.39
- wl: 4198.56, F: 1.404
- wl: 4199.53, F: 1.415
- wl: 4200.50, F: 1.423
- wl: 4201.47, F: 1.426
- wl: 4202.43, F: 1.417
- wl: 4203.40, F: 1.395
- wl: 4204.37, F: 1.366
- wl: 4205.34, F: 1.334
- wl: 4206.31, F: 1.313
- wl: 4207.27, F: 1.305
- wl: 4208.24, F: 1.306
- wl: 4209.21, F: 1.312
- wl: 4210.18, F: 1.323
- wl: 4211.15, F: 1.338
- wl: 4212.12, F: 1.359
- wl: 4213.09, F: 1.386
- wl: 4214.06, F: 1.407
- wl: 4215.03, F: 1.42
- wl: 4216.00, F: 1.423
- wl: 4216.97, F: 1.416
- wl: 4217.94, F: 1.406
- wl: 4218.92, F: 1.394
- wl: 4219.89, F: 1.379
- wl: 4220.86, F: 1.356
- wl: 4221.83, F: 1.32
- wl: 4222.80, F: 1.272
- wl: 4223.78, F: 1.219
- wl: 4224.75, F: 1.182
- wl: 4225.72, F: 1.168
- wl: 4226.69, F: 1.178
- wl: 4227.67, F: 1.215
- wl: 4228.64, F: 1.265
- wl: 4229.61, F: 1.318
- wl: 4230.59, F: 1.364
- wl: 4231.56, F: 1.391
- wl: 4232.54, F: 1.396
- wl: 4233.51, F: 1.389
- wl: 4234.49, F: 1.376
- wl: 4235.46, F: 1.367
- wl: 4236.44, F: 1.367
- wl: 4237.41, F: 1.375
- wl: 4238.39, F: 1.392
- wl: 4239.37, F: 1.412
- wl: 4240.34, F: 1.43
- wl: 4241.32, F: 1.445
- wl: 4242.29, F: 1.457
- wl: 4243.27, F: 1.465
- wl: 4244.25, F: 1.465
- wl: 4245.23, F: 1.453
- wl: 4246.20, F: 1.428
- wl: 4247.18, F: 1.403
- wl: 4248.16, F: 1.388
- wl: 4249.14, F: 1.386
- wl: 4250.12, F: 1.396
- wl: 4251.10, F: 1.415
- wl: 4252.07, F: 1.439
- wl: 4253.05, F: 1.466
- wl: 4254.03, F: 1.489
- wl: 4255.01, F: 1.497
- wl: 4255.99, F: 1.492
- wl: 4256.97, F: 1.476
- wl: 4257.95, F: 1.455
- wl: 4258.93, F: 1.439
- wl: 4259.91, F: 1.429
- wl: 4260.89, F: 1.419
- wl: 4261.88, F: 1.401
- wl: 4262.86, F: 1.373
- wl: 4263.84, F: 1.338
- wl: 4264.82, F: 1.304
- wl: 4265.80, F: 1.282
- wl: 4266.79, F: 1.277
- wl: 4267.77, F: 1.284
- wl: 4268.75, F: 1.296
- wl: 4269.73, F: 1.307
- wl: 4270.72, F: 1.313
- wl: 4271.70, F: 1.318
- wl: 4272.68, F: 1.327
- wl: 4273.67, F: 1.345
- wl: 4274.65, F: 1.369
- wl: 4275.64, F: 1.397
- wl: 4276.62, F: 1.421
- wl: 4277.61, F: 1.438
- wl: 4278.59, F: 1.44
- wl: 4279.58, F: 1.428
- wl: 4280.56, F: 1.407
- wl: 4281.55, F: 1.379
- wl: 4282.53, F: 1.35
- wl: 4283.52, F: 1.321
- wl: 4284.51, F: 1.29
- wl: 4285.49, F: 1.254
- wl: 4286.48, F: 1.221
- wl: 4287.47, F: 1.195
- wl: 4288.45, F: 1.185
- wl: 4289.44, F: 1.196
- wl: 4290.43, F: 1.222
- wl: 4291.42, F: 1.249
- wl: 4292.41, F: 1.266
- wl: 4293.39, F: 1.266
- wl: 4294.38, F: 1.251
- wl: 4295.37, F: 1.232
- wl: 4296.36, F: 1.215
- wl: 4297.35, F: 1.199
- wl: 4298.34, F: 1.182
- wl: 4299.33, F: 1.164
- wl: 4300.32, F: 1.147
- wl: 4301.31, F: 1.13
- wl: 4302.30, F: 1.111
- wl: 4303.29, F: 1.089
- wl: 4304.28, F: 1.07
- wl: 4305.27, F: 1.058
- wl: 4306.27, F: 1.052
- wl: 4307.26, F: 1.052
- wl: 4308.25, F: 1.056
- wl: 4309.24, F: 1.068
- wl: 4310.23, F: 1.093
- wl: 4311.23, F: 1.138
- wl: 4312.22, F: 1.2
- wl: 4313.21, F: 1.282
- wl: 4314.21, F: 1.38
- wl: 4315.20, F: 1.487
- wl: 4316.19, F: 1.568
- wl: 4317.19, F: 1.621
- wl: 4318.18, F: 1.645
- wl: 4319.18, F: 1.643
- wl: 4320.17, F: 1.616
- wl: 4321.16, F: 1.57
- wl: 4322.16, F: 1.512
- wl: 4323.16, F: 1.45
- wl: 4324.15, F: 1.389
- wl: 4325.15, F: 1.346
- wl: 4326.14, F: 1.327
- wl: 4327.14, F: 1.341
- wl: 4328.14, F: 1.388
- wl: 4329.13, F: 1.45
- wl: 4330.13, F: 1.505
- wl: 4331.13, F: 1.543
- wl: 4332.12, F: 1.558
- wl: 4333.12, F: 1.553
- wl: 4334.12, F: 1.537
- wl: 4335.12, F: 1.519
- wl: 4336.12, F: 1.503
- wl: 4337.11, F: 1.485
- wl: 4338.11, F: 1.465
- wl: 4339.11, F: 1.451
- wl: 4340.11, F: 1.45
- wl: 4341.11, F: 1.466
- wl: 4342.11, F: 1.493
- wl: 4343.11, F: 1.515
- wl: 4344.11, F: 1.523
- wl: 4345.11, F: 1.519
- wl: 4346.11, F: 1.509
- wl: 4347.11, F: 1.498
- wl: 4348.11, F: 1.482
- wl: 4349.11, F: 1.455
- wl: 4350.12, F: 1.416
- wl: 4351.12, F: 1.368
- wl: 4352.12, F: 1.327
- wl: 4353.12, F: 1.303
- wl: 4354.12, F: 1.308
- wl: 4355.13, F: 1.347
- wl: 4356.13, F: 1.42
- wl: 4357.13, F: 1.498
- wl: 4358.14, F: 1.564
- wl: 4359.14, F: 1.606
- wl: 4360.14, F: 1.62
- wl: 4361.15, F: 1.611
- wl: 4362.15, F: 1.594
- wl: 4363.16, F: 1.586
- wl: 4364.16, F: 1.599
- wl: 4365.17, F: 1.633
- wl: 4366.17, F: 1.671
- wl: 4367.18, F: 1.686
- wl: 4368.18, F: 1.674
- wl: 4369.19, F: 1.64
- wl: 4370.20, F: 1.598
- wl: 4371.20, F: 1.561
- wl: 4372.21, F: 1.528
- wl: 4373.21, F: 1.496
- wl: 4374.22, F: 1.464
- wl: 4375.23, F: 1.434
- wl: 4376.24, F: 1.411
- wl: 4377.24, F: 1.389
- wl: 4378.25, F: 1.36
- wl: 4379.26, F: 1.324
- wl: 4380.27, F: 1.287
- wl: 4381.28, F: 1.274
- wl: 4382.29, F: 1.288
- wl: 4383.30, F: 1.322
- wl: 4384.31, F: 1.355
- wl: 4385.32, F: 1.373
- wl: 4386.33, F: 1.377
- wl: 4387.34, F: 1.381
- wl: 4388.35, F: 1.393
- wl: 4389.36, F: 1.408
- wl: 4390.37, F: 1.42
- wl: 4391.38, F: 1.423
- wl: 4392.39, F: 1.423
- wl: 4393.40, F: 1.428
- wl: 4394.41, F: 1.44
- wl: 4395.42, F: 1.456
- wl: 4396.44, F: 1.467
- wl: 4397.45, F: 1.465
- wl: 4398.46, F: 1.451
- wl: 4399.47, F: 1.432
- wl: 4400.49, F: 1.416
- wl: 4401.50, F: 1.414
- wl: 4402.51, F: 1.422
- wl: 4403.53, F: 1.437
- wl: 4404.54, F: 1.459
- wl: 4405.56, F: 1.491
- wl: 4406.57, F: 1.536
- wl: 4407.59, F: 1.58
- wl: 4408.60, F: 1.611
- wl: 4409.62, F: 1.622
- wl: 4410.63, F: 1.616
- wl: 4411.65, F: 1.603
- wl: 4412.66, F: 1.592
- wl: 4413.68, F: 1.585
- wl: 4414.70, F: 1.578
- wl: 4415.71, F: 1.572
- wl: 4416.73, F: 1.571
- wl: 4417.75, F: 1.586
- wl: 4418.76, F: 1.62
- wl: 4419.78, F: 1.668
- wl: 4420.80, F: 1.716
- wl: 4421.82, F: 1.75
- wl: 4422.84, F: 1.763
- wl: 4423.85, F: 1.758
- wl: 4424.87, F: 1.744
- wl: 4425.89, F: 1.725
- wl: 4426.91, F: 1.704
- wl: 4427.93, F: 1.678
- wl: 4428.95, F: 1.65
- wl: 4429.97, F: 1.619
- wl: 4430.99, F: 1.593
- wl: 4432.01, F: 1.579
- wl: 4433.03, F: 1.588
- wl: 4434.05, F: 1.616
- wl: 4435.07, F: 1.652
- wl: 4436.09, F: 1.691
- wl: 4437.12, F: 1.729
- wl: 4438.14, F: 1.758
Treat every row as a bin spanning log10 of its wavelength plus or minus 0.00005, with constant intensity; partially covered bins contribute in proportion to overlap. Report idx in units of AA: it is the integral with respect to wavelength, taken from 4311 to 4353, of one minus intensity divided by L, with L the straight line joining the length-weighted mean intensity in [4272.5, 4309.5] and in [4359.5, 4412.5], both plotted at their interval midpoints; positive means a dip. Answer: -3.8 AA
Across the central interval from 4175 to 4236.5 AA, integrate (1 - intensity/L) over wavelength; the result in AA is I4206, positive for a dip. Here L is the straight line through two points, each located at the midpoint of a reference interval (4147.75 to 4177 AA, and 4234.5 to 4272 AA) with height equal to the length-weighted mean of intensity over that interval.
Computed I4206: 1.6 AA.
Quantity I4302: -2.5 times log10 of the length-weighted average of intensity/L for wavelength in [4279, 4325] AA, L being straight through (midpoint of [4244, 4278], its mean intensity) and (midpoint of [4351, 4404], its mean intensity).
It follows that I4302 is 0.11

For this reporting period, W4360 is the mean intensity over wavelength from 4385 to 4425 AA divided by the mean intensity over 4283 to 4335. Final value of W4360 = 1.17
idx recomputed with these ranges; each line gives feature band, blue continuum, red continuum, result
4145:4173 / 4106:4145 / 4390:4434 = -0.6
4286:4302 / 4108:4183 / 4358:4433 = 2.6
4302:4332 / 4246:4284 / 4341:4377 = 2.4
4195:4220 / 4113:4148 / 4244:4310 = -1.3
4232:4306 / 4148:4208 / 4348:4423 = 4.0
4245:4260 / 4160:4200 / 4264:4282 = -1.0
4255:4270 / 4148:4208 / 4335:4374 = 0.5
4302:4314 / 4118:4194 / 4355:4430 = 2.8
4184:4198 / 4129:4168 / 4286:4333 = -0.4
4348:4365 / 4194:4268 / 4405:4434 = 0.7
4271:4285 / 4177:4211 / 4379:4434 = 0.4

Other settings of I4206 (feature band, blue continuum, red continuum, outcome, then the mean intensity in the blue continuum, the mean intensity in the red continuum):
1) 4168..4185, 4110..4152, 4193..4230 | 0.8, 1.3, 1.34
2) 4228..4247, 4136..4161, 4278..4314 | -2.0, 1.35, 1.21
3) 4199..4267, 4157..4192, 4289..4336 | -2.5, 1.33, 1.32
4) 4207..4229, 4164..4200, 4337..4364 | 0.6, 1.32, 1.48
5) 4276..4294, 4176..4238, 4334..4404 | 1.2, 1.34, 1.46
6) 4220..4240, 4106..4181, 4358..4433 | 1.0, 1.31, 1.53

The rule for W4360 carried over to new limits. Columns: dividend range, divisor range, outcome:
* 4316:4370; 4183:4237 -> 1.12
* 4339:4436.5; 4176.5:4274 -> 1.11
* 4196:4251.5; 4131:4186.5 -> 1.04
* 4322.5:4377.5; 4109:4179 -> 1.13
